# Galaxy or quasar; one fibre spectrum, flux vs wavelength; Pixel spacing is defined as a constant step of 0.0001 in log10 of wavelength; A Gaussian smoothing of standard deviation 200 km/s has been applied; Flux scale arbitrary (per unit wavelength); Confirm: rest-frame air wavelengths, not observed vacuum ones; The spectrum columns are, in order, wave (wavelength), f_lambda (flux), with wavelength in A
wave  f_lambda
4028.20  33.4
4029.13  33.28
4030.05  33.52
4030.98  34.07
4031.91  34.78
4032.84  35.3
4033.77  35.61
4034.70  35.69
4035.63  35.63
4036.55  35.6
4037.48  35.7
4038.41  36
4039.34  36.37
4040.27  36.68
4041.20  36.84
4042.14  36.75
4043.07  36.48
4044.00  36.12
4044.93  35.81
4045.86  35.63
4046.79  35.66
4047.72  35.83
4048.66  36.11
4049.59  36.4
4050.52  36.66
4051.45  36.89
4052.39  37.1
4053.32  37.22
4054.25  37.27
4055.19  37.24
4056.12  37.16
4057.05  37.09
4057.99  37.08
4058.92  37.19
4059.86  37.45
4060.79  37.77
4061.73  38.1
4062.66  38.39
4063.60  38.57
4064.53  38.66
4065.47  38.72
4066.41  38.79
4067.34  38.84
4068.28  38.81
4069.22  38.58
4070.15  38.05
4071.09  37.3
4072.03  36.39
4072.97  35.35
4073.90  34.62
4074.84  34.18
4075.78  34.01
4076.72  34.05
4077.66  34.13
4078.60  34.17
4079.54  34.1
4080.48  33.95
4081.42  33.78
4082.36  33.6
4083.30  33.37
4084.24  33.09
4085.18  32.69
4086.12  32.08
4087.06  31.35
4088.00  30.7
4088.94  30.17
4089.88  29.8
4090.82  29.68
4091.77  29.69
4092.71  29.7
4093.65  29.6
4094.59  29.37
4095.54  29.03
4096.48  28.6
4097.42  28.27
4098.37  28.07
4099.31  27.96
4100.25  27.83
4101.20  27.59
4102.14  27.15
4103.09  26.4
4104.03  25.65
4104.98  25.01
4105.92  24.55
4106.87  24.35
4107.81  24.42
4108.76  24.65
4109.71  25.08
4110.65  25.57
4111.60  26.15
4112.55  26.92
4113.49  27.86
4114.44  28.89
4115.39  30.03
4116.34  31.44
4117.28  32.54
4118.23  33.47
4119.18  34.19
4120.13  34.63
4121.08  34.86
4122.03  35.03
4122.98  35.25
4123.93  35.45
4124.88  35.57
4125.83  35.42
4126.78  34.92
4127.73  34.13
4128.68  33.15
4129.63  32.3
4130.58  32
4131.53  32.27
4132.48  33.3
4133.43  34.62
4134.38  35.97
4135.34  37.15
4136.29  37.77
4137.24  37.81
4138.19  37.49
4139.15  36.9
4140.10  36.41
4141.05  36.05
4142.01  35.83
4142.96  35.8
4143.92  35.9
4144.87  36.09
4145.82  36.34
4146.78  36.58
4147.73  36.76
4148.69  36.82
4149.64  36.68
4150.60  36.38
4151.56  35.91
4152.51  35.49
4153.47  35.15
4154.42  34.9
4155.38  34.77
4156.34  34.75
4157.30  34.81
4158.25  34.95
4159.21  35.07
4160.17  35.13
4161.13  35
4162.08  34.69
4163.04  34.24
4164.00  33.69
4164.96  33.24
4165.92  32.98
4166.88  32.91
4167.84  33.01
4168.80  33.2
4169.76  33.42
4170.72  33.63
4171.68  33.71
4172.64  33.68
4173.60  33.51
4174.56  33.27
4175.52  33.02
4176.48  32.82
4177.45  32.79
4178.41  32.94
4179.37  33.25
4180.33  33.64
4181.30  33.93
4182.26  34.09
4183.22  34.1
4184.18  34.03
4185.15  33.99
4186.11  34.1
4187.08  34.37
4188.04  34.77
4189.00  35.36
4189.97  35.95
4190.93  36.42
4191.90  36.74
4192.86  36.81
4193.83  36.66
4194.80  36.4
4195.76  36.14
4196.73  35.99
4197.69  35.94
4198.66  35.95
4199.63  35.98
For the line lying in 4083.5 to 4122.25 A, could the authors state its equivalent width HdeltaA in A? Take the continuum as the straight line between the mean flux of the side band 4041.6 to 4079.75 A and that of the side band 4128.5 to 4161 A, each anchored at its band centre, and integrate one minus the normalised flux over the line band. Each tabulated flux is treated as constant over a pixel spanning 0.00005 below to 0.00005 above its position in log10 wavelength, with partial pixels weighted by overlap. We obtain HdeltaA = 7.51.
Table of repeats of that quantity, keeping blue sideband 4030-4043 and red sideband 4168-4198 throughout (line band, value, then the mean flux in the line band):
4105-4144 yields 2.7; 32.5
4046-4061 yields -0.5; 36.8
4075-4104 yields 3.7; 30.8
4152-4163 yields -0.1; 35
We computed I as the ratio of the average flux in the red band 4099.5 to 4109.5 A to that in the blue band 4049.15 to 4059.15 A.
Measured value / 0.70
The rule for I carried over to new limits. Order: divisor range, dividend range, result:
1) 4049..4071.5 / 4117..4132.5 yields 0.90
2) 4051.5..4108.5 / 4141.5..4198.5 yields 1.05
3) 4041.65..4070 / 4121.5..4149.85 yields 0.95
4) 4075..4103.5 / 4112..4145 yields 1.11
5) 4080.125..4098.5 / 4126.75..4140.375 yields 1.14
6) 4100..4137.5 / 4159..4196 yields 1.10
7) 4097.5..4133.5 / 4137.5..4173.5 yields 1.16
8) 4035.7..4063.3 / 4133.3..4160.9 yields 0.98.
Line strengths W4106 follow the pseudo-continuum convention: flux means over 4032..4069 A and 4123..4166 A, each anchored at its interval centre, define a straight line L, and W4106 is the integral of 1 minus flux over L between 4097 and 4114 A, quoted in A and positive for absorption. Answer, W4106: 4.6 A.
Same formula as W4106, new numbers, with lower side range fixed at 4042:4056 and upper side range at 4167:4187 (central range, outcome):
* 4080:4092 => 1.26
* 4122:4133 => 0.20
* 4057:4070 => -0.72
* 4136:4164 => -1.38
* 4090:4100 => 1.82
